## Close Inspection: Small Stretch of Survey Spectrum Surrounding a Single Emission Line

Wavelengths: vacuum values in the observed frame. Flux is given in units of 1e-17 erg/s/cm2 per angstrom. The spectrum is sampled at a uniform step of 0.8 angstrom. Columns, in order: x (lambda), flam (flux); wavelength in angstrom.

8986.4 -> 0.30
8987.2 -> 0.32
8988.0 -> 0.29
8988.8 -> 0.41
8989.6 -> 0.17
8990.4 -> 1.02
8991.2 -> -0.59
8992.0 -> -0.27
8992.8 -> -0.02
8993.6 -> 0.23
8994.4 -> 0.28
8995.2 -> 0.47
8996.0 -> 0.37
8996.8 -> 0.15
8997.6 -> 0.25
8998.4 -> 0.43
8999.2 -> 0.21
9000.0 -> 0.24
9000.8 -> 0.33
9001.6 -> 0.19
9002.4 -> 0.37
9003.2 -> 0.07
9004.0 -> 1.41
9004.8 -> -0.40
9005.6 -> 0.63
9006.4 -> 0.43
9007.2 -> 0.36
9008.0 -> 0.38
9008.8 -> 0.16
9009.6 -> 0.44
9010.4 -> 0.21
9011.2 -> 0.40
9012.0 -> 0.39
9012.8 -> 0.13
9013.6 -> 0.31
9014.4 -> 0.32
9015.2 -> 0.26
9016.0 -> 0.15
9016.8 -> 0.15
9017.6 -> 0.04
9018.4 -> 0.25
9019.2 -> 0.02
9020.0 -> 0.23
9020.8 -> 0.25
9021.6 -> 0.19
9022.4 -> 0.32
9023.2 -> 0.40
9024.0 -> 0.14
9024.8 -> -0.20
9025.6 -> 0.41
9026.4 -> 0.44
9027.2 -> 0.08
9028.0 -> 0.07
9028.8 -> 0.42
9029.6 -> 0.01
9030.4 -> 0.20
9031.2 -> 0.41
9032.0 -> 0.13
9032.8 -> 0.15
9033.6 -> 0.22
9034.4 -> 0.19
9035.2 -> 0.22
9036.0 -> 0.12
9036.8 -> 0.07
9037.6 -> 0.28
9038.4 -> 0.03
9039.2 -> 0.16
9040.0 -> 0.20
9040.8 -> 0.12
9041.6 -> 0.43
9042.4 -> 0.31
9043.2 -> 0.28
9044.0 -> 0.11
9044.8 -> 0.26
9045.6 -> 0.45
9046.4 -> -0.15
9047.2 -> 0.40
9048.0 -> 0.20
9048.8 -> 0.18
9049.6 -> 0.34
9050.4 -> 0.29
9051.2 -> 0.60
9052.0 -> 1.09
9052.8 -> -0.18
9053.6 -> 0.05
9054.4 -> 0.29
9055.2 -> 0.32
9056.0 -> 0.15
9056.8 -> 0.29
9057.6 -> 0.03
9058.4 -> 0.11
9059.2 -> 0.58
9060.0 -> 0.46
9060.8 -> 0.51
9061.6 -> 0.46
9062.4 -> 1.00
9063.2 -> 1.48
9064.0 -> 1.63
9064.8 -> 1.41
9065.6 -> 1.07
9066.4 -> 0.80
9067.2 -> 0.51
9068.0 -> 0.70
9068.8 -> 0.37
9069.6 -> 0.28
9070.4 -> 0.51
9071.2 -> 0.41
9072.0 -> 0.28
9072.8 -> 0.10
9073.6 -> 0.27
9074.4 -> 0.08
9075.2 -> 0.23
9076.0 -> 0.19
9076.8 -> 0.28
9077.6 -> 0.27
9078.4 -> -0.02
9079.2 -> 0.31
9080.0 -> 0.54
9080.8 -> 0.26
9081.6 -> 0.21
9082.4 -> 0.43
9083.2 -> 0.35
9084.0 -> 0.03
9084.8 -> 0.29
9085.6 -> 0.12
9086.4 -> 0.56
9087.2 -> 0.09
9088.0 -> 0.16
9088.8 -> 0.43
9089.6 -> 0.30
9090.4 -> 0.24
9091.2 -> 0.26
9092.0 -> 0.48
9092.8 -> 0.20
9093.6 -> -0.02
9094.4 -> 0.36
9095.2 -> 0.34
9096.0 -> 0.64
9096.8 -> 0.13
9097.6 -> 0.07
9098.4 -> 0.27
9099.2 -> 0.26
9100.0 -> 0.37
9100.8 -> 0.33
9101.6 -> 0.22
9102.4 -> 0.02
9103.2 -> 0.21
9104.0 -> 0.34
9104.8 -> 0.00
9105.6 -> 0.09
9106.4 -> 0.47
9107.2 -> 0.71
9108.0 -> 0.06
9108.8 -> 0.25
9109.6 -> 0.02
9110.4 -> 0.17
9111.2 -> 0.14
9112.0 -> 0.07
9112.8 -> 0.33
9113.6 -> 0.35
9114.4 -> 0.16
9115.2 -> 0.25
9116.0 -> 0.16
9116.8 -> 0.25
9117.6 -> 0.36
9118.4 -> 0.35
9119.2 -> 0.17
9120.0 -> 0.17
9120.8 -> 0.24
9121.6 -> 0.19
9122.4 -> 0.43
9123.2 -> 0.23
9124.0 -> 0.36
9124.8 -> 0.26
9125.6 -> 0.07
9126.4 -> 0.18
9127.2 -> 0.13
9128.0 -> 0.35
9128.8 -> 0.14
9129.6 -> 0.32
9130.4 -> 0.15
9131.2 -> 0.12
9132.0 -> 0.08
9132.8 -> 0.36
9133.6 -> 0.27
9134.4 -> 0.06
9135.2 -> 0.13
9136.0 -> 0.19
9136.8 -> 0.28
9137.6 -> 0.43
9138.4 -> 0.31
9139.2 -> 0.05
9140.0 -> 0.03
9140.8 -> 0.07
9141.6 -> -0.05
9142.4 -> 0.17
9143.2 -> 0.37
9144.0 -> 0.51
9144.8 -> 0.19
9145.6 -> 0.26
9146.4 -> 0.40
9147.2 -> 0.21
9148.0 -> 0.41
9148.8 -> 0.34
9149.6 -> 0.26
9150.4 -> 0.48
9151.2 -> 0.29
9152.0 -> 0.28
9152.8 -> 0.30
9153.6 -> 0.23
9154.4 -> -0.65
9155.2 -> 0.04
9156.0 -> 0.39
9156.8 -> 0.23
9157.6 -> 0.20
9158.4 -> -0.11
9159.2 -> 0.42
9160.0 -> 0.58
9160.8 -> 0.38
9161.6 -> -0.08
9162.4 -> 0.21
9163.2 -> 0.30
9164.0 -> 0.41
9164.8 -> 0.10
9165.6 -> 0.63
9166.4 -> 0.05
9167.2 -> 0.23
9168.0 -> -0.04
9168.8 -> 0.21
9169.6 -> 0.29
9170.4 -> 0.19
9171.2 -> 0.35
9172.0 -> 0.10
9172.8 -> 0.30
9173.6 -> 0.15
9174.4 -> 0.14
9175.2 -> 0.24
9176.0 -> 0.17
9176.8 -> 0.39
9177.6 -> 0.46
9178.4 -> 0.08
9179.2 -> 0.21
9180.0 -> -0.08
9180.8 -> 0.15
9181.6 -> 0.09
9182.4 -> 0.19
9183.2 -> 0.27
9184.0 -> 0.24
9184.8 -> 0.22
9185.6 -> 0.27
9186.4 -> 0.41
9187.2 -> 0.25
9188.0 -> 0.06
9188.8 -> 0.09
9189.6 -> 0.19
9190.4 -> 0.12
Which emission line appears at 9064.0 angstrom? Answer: [O III] 5007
